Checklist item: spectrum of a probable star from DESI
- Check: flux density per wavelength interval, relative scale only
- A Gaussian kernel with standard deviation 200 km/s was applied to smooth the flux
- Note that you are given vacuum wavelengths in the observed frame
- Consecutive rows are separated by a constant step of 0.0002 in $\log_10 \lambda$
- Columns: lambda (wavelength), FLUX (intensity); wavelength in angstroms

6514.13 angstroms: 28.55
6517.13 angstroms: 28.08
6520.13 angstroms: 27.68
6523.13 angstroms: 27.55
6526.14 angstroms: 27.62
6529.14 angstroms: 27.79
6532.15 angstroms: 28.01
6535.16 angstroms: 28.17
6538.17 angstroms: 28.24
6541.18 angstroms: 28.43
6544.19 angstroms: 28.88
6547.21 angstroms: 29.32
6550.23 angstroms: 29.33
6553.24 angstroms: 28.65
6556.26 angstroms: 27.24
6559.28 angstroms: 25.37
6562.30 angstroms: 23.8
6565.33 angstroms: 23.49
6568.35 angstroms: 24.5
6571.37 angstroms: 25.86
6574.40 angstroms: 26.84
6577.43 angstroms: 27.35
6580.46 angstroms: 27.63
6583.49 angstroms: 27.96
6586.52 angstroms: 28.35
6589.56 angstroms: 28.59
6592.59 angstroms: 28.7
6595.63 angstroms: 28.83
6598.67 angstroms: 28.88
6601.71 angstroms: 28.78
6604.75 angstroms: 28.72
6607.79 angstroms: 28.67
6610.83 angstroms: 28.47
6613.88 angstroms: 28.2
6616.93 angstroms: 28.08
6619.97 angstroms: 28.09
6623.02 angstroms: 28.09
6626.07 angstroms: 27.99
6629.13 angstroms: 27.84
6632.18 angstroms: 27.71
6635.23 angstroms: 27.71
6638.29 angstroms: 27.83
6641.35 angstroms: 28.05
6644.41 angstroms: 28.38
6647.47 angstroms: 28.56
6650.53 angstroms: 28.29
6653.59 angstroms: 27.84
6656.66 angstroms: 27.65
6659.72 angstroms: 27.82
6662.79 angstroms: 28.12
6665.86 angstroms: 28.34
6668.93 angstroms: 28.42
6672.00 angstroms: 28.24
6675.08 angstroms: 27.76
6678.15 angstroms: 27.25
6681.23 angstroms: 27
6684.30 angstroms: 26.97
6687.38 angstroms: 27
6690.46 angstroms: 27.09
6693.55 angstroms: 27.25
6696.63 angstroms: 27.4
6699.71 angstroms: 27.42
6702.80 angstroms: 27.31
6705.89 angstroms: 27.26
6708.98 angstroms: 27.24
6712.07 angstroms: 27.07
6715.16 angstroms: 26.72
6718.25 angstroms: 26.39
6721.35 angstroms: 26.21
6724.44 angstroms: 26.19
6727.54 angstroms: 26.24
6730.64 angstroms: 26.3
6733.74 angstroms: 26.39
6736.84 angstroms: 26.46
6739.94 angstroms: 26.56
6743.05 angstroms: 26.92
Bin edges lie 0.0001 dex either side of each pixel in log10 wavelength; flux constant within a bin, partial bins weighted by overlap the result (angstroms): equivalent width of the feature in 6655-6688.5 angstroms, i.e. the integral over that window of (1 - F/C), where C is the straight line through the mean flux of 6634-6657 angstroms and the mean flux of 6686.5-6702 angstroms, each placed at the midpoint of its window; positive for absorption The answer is -0.1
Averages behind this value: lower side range 28.1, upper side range 27.2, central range 27.7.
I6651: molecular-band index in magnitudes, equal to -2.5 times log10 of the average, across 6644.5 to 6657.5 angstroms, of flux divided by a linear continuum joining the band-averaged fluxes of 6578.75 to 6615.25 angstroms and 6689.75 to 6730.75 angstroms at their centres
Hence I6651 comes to -0.02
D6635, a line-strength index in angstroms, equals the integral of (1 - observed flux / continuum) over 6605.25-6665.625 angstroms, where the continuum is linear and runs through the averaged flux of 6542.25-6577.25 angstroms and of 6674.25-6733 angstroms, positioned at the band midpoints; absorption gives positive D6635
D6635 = -2.8 angstroms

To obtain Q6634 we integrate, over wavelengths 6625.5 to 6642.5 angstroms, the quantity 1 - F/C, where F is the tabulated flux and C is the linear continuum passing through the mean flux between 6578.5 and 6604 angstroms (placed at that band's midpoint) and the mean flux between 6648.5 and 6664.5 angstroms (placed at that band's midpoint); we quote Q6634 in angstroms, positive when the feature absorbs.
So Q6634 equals 0.18 angstroms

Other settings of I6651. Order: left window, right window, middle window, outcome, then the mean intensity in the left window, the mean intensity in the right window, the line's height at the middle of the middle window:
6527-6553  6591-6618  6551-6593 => 0.07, 28.5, 28.6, 28.6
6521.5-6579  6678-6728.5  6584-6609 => -0.06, 27.2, 26.9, 27.1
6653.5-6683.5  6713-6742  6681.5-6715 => 0.00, 27.8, 26.4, 27.1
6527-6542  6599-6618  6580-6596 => 0.00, 28.1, 28.5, 28.4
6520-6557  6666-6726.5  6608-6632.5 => -0.02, 28.3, 27.2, 27.7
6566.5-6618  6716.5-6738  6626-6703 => -0.03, 27.9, 26.3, 27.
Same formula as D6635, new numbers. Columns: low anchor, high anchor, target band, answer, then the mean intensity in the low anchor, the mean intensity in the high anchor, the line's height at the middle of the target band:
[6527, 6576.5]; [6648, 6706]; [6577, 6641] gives -2.03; 27.1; 27.6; 27.4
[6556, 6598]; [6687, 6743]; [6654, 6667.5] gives -0.60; 26.8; 26.8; 26.8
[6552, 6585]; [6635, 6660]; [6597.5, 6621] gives -1.15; 26.2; 28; 27.2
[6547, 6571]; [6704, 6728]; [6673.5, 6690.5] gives -0.37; 26.3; 26.7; 26.6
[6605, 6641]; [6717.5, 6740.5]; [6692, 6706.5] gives -0.27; 28.1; 26.3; 26.8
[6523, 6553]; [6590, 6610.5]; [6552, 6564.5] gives 1.07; 28.4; 28.7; 28.5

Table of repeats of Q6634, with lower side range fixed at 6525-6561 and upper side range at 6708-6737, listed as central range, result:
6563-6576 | 1.3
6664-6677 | -0.6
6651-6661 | -0.3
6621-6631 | -0.2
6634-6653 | -0.7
